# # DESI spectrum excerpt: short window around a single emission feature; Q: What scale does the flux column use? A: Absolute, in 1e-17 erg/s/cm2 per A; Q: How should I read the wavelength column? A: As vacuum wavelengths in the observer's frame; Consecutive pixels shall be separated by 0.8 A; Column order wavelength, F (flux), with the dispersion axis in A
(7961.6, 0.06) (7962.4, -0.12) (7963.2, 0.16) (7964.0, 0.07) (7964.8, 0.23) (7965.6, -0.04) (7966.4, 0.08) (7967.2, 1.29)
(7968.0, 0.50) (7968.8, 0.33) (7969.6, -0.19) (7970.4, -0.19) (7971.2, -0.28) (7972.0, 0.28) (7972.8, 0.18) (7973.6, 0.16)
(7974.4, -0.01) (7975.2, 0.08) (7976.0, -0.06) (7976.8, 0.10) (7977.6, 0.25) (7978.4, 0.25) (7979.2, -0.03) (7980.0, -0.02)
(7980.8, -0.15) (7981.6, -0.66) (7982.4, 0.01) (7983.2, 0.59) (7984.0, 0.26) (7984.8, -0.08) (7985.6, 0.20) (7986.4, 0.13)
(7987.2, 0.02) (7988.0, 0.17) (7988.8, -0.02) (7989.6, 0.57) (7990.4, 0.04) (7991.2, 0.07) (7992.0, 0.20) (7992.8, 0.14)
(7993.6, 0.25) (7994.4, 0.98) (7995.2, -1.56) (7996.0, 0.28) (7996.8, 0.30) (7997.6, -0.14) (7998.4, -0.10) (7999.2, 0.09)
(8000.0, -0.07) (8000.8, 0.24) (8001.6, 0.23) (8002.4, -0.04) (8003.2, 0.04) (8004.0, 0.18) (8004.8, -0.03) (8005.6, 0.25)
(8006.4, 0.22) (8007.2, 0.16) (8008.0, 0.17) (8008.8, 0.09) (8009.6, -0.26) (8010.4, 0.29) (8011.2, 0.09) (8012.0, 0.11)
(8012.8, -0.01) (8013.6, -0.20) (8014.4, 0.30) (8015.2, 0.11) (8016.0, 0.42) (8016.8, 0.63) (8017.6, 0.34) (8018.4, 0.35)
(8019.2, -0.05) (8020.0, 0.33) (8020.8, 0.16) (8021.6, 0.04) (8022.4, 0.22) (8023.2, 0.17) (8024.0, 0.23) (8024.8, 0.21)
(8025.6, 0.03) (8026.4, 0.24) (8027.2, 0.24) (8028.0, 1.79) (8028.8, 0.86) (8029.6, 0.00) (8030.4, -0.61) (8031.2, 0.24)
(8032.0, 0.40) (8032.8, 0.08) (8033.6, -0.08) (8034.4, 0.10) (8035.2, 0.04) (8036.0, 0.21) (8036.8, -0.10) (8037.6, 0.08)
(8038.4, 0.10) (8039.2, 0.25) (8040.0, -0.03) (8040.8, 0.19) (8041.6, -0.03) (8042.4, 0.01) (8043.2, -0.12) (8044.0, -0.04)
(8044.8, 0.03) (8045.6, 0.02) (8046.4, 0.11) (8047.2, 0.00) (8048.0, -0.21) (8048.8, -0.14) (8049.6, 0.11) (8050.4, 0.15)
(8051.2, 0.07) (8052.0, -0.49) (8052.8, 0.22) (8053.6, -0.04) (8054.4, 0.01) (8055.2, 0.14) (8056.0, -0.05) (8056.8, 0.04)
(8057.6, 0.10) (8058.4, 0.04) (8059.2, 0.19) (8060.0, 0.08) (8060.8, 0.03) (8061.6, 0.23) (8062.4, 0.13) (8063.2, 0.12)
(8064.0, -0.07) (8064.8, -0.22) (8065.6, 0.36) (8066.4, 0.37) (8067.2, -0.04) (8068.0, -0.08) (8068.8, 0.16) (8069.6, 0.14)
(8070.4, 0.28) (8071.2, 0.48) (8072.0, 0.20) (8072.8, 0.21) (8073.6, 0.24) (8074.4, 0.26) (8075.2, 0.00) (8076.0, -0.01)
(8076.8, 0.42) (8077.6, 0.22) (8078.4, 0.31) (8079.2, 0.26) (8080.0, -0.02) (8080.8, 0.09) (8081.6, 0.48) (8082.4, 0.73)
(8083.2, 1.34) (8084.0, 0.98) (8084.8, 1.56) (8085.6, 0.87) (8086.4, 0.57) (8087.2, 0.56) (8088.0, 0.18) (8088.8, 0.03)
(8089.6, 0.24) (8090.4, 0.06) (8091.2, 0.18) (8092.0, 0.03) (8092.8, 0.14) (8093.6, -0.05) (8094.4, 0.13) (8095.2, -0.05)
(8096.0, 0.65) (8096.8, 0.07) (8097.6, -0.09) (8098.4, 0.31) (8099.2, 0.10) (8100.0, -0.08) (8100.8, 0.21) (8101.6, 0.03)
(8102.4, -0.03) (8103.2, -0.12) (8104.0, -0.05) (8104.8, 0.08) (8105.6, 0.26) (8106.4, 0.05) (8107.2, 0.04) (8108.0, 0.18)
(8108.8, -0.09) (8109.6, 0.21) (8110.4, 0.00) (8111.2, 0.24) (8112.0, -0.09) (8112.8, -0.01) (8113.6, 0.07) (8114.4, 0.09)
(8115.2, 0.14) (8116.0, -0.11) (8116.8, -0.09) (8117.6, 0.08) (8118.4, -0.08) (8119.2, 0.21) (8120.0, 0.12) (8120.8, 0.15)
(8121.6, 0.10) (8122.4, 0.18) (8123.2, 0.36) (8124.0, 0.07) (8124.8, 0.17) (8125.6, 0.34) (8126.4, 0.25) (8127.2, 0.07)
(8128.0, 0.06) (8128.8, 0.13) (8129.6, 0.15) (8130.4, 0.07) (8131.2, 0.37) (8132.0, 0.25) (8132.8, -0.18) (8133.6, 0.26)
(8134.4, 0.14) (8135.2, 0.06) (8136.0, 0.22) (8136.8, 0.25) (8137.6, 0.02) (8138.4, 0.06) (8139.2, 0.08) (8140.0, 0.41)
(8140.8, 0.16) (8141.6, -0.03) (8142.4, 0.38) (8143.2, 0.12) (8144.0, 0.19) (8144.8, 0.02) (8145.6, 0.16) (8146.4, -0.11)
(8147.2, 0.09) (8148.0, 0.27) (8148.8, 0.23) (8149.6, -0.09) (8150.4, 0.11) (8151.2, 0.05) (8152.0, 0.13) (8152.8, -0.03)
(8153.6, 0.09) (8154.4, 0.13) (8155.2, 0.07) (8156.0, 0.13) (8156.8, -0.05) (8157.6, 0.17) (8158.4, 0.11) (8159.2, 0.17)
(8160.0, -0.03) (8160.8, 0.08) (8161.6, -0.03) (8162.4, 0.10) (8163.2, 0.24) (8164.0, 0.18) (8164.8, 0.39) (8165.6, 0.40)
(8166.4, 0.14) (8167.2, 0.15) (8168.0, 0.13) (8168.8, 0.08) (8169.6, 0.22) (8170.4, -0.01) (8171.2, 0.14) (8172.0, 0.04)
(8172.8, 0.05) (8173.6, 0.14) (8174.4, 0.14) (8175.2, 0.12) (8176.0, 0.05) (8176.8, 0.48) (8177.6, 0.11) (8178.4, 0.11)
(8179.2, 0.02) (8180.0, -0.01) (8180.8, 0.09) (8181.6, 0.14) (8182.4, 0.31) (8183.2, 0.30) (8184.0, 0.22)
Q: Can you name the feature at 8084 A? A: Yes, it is Hgamma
